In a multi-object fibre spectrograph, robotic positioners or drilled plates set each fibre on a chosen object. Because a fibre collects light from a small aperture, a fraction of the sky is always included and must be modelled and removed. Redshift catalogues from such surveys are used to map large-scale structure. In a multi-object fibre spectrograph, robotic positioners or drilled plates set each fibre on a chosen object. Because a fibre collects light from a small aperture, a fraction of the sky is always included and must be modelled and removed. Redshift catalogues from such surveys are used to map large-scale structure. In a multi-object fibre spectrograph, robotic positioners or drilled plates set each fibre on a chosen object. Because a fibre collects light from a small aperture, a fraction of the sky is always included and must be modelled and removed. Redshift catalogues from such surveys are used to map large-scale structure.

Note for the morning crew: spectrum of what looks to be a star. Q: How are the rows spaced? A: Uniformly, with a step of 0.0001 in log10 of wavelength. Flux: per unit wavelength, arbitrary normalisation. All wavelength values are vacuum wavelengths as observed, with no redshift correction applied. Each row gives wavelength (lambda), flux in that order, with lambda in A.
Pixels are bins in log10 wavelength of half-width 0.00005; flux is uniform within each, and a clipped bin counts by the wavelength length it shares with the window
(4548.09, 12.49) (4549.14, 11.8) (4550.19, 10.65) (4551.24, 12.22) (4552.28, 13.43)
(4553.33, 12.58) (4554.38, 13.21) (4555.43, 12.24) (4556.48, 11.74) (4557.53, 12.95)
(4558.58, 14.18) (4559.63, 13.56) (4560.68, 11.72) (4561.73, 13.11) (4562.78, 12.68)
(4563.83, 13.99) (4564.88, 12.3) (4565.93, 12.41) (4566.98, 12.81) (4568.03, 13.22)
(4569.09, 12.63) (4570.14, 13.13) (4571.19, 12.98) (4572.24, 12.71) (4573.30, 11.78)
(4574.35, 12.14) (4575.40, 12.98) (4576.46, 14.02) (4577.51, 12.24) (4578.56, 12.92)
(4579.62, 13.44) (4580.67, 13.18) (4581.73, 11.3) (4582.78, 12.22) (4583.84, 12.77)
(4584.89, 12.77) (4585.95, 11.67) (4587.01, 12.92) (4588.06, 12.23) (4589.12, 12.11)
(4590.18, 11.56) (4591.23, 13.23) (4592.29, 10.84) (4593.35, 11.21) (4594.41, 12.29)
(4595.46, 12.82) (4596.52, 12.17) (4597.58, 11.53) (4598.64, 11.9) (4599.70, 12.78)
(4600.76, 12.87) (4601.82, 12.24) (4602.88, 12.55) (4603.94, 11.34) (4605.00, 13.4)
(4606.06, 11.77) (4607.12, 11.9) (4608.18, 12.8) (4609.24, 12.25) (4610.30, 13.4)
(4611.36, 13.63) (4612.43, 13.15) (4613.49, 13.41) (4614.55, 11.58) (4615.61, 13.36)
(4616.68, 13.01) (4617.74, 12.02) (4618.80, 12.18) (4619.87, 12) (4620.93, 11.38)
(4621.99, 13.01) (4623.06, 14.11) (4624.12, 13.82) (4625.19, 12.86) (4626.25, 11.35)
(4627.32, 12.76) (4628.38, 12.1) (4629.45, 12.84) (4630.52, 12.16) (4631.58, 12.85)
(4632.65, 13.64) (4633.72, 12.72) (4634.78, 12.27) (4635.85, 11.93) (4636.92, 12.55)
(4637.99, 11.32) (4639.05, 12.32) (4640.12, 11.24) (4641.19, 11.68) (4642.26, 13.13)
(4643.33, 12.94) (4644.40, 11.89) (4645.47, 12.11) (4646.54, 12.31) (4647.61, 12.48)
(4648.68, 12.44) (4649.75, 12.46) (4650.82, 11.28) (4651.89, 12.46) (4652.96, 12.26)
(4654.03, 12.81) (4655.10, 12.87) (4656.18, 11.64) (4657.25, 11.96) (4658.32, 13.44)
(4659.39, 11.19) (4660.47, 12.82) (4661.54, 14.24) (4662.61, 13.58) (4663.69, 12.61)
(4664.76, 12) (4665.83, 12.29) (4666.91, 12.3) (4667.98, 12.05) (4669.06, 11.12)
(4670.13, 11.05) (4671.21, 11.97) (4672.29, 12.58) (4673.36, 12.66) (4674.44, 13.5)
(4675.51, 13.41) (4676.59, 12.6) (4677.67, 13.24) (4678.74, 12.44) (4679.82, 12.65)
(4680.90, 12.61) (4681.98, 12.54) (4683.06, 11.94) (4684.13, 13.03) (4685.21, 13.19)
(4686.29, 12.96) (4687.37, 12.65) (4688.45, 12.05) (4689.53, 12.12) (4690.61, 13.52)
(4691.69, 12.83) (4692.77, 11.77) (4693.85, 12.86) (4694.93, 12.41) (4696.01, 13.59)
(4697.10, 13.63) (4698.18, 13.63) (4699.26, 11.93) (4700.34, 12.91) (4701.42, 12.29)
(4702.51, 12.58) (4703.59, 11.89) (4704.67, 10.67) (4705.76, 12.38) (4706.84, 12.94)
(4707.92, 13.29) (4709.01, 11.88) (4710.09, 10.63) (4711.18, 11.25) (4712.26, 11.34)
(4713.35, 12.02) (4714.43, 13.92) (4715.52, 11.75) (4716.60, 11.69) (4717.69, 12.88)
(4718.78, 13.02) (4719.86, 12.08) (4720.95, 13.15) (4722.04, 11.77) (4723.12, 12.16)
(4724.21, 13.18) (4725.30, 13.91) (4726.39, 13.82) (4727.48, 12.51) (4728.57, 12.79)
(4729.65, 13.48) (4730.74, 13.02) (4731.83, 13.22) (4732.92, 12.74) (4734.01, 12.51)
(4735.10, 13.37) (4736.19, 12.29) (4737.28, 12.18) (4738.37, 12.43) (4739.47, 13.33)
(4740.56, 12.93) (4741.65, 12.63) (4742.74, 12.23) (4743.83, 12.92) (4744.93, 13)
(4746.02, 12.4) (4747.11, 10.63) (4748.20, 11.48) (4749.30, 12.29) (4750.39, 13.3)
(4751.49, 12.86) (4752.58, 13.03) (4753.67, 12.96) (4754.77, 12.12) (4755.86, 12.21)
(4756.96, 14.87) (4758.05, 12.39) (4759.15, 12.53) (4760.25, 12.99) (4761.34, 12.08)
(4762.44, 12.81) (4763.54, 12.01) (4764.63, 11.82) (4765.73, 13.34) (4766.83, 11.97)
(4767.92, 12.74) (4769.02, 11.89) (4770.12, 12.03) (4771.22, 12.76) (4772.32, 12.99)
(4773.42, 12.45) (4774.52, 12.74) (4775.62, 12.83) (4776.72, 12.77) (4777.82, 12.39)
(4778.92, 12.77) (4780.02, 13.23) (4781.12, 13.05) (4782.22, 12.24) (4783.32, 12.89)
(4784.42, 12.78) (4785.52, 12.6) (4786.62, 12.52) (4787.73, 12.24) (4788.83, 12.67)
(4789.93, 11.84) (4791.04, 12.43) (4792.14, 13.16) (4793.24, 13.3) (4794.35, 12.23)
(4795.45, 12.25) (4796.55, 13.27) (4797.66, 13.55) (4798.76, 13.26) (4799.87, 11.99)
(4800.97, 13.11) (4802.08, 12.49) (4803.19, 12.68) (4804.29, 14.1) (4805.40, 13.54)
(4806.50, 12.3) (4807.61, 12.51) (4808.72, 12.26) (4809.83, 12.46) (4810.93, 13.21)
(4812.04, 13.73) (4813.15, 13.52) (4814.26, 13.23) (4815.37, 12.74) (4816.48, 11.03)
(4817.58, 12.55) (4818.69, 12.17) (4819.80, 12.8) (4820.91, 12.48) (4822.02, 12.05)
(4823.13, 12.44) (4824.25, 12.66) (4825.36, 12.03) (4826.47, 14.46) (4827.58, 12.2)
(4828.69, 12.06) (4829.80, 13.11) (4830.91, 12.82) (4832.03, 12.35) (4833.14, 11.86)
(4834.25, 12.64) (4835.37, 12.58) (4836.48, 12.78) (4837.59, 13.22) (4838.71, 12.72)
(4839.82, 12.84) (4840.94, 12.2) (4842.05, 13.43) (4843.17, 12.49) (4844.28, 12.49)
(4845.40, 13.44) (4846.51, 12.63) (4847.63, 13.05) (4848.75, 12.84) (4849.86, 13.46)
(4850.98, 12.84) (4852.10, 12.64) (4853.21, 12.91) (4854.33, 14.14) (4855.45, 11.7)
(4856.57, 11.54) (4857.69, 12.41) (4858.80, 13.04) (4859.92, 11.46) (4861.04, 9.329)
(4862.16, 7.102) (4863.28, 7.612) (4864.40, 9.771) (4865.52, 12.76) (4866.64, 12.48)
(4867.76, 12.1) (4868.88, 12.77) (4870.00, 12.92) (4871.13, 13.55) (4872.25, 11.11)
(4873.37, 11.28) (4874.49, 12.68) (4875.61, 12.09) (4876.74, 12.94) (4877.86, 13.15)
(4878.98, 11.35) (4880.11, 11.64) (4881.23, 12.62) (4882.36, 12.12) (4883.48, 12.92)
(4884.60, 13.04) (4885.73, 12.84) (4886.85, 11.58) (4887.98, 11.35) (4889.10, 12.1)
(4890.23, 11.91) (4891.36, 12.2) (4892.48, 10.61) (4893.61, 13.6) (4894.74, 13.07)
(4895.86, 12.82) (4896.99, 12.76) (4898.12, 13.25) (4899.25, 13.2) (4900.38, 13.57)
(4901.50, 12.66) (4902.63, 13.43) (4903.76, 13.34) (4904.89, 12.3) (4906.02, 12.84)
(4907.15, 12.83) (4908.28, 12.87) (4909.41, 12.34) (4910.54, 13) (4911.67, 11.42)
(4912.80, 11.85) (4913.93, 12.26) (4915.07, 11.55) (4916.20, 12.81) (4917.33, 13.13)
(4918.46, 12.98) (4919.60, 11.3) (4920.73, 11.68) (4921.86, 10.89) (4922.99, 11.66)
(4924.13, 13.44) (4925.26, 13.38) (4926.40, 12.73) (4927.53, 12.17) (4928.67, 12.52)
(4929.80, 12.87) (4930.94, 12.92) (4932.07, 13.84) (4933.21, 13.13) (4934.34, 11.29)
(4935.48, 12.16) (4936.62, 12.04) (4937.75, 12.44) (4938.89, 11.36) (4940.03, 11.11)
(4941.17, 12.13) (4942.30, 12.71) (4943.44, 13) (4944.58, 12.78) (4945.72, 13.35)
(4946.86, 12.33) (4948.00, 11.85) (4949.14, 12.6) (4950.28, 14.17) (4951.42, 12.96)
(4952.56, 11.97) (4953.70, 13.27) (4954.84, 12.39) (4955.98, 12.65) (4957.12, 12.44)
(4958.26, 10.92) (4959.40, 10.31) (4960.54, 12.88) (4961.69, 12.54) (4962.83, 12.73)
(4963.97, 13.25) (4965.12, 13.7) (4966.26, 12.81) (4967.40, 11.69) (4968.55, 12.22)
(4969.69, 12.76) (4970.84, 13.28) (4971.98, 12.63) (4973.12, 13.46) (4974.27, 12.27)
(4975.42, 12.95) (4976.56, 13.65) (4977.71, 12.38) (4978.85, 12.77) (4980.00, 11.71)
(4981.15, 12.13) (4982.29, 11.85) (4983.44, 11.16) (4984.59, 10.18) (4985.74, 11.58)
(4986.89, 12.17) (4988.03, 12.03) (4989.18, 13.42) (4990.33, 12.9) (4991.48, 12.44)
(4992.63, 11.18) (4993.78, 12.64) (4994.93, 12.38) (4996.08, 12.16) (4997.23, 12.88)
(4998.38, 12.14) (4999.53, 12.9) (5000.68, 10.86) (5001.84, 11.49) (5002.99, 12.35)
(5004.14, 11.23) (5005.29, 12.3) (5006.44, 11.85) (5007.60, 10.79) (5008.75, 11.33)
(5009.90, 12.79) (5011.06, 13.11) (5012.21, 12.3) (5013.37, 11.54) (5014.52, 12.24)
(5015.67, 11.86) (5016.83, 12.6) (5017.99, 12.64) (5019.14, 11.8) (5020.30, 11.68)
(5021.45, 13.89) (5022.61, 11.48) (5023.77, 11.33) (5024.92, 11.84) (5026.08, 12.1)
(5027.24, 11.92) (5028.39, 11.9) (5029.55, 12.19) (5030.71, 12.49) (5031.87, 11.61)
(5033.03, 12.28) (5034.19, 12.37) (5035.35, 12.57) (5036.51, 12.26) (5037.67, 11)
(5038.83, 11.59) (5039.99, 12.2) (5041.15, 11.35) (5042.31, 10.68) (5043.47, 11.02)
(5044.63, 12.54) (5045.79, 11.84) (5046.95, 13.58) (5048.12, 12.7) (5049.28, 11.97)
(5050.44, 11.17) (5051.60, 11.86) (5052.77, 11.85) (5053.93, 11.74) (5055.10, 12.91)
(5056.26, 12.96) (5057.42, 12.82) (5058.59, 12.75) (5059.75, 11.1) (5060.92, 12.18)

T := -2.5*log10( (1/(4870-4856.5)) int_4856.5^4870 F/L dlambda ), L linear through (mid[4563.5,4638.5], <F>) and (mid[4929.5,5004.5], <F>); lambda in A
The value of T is 0.12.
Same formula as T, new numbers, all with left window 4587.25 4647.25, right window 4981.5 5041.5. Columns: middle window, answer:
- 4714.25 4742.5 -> -0.04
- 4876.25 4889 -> -0.01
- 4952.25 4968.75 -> -0.03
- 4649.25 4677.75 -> -0.01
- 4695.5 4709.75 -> -0.02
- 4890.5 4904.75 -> -0.06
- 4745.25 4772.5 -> -0.02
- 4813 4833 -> -0.03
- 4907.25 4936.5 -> -0.03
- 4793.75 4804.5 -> -0.05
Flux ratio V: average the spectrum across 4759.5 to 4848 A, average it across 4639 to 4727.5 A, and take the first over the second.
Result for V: 1.0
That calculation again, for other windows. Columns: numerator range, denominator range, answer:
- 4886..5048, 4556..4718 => 0.98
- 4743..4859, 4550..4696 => 1.01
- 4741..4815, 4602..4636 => 1.01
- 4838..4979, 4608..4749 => 0.99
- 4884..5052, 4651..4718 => 0.99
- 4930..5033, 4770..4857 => 0.97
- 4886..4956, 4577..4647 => 1.01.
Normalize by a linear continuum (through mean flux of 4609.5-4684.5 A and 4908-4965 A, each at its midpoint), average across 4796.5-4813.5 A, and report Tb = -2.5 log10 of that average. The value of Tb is -0.04 mag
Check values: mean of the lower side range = 12.5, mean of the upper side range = 12.4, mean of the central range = 13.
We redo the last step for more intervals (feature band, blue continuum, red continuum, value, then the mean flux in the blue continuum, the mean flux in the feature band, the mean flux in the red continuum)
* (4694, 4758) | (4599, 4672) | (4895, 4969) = -0.01 mag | 12.4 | 12.6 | 12.5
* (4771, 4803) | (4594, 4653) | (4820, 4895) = -0.03 mag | 12.4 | 12.7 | 12.3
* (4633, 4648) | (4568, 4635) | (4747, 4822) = 0.03 mag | 12.5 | 12.2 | 12.7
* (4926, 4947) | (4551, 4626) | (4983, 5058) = -0.03 mag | 12.6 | 12.5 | 12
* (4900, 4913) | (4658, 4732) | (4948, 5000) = -0.02 mag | 12.6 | 12.7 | 12.4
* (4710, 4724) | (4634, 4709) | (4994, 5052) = 0.02 mag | 12.5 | 12.2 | 12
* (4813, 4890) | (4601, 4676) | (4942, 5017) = 0.01 mag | 12.5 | 12.3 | 12.3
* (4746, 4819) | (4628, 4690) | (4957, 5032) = -0.03 mag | 12.4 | 12.7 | 12.2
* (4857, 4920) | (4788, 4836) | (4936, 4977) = 0.04 mag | 12.7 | 12.2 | 12.5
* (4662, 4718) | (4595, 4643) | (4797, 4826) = 0.01 mag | 12.5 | 12.5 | 12.7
